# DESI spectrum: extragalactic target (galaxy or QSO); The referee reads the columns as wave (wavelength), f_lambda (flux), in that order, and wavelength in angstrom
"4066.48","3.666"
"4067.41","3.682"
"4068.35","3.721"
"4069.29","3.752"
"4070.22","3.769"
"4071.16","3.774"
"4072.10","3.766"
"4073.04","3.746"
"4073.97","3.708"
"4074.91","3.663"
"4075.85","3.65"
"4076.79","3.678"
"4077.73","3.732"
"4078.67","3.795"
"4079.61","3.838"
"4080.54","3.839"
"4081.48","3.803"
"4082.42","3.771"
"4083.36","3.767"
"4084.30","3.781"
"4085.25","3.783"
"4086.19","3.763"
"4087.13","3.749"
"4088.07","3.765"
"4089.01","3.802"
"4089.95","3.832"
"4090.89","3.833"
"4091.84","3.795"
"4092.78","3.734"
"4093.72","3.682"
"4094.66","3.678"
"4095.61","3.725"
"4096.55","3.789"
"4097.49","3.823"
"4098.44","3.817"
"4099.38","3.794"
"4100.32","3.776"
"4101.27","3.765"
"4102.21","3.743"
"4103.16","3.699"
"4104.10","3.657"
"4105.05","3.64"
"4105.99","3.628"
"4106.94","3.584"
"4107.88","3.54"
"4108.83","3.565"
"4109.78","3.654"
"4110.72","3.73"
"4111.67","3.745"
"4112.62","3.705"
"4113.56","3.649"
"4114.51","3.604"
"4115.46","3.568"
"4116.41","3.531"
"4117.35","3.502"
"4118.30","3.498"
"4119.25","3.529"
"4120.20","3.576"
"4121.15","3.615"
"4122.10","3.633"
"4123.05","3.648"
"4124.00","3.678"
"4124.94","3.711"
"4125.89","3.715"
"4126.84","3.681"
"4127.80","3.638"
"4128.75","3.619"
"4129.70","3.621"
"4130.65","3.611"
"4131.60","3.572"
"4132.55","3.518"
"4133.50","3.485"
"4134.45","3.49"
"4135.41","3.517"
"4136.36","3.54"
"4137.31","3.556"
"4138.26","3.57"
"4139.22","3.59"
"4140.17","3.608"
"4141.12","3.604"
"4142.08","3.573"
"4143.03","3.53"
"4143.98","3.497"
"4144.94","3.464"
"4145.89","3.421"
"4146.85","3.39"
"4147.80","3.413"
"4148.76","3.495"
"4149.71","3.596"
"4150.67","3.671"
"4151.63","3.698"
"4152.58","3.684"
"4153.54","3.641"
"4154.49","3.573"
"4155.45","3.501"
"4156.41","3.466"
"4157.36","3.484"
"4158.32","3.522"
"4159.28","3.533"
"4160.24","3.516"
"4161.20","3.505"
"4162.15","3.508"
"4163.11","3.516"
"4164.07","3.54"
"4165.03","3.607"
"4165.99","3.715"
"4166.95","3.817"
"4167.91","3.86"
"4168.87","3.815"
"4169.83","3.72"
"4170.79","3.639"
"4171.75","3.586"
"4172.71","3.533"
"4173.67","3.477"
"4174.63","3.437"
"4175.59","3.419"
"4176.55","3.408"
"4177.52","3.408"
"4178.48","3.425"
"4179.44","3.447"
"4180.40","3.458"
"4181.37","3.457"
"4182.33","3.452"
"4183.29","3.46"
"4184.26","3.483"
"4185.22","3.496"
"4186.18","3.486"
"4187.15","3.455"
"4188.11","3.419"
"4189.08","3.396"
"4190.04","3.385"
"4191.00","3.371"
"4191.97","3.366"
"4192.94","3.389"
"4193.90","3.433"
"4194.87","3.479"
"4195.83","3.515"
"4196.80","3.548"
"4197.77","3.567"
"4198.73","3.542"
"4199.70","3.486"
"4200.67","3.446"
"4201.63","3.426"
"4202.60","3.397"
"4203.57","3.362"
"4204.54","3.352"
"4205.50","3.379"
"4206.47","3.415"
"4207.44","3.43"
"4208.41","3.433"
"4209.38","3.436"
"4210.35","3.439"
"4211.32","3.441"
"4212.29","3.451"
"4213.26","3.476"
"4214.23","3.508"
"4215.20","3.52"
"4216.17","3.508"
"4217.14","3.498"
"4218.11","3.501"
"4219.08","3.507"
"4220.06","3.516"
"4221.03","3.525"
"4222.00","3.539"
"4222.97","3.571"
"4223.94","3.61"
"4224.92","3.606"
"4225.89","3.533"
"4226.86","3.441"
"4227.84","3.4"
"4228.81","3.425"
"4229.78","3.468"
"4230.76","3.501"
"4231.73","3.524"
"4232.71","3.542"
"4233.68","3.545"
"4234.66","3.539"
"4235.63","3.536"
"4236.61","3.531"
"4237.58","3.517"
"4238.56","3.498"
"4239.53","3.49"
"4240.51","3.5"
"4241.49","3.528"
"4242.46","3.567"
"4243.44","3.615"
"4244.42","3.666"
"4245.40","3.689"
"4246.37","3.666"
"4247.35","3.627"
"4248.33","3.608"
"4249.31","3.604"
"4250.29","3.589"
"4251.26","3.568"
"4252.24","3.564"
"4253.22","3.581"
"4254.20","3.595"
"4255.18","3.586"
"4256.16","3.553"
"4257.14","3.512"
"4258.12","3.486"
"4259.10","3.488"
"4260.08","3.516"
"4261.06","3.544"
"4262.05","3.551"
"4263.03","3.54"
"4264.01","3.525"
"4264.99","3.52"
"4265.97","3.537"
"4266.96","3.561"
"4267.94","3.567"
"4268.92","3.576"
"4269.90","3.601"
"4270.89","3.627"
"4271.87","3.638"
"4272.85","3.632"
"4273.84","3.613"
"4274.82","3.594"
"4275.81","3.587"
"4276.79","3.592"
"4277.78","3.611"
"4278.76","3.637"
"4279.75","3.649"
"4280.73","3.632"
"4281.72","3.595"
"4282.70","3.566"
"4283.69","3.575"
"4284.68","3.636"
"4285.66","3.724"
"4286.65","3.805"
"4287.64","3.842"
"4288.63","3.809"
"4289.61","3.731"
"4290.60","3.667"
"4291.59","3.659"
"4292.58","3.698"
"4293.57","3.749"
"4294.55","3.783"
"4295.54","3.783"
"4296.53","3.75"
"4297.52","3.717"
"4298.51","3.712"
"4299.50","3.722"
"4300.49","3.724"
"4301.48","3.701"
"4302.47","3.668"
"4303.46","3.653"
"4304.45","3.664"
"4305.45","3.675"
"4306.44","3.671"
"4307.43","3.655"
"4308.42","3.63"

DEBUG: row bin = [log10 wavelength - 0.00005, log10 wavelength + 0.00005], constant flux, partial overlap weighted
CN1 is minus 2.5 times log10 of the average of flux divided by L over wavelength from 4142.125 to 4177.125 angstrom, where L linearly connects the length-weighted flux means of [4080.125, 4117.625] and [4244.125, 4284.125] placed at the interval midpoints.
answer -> 0.03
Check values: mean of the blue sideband 3.72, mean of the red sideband 3.58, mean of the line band 3.56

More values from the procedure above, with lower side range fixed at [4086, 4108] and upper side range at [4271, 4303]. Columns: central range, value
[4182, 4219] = 0.08 mag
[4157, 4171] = 0.03 mag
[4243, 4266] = 0.04 mag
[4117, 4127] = 0.03 mag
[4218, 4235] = 0.06 mag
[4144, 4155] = 0.05 mag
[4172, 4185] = 0.08 mag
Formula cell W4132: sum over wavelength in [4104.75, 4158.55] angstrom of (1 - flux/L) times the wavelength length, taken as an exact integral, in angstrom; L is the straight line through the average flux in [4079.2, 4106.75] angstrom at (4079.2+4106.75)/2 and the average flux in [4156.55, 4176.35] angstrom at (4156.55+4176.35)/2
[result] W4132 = 1.3 angstrom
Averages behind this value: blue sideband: 3.76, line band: 3.58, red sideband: 3.58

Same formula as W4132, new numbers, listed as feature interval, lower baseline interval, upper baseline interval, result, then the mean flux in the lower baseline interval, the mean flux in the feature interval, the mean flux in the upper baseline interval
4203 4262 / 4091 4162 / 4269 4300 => 2.2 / 3.61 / 3.52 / 3.67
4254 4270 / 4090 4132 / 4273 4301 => 0.6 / 3.67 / 3.54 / 3.68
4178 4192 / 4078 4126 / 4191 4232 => 0.4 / 3.7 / 3.44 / 3.47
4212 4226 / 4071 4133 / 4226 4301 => 0.4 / 3.69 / 3.53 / 3.6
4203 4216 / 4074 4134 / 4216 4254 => 0.5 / 3.69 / 3.44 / 3.55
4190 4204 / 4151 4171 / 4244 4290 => 0.6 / 3.61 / 3.45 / 3.61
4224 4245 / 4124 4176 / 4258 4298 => 0.5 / 3.58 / 3.52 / 3.63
